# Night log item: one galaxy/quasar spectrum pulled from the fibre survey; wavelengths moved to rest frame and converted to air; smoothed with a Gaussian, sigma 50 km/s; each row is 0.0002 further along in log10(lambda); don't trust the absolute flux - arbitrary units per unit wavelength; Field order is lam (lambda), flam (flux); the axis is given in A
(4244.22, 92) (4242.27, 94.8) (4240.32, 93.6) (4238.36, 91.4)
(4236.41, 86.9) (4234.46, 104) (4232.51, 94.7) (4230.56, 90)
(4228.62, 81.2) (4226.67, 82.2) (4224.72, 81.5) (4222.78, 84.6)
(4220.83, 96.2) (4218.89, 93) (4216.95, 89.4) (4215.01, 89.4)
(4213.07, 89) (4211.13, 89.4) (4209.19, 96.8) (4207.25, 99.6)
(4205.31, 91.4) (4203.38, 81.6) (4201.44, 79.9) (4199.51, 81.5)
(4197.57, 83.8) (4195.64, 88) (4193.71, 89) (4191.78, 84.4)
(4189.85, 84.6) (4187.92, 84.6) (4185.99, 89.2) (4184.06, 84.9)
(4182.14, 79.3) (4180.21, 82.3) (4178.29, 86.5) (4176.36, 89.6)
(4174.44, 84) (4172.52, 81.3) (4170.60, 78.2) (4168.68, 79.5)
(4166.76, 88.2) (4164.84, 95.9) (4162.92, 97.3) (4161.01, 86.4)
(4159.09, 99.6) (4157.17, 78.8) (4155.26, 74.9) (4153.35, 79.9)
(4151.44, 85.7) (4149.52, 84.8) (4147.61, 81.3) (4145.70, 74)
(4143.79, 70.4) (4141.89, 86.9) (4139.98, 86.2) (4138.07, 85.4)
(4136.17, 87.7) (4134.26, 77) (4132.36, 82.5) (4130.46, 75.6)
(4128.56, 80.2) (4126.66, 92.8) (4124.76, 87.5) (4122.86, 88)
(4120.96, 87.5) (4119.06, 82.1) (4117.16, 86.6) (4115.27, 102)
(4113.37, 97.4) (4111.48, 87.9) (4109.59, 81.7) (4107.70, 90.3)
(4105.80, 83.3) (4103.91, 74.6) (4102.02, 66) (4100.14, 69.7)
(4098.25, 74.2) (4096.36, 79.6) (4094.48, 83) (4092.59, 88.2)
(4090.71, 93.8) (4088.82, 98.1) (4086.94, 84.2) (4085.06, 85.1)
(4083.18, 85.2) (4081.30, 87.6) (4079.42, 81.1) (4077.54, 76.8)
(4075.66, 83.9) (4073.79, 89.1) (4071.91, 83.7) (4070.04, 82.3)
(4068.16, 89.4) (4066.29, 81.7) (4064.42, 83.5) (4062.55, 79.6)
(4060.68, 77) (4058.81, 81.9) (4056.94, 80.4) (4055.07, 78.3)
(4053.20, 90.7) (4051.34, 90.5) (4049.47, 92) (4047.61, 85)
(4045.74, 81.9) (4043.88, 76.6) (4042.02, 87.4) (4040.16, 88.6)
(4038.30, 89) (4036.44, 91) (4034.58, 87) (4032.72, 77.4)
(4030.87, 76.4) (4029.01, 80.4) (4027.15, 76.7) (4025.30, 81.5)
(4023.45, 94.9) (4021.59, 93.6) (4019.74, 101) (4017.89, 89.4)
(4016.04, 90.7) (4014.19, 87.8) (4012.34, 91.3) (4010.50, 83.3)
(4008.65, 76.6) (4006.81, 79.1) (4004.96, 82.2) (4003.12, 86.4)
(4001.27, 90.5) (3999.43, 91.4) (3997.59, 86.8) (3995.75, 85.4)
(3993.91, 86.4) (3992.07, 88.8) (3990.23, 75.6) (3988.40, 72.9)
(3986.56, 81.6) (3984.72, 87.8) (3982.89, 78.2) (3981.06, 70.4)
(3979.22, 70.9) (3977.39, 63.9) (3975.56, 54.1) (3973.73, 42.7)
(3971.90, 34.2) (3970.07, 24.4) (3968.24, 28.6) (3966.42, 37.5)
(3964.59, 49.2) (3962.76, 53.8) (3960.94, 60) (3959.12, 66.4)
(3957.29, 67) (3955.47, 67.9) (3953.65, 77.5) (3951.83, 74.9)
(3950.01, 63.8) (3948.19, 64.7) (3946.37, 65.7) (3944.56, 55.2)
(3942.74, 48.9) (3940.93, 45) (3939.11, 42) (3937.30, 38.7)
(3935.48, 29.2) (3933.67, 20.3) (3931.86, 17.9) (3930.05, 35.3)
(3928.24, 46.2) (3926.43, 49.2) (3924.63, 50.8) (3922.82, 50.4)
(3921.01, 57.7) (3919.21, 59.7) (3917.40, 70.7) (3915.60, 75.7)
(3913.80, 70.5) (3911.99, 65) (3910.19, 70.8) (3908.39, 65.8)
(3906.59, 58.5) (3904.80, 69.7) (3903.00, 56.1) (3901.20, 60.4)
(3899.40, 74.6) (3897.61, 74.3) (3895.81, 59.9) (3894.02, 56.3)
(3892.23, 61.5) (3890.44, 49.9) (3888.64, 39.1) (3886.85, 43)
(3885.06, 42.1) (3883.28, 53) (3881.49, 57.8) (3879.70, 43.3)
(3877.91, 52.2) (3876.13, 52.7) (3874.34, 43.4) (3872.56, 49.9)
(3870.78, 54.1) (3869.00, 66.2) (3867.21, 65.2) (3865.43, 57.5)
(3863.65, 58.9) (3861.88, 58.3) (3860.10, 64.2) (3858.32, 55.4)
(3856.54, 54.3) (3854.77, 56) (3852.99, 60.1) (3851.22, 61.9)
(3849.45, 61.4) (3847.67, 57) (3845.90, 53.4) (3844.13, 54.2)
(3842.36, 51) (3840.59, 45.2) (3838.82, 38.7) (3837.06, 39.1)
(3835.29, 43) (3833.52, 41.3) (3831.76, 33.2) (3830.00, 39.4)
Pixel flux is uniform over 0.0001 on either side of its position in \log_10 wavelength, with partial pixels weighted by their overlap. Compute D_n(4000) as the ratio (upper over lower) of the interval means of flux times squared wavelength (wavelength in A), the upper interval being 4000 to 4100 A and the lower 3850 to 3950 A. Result 1.67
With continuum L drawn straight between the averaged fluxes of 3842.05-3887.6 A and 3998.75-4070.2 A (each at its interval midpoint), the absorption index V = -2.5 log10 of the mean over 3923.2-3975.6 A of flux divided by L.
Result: 0.40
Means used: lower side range 54.9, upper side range 85.2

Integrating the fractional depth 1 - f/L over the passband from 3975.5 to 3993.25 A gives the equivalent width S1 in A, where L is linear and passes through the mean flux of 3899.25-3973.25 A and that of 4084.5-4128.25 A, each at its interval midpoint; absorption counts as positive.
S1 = -3.6 A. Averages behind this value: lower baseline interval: 53.8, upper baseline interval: 85.3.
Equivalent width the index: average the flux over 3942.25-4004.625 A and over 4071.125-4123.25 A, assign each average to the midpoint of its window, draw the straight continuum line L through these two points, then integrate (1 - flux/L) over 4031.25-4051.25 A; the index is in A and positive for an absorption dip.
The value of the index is -2.4 A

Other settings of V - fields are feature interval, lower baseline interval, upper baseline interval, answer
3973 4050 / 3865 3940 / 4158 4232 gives -0.24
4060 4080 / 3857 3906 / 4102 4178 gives -0.08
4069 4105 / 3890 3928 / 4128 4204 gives -0.07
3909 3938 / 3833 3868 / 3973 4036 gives 0.29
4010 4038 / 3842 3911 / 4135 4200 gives -0.22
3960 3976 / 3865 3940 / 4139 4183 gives 0.40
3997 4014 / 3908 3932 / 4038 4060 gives -0.13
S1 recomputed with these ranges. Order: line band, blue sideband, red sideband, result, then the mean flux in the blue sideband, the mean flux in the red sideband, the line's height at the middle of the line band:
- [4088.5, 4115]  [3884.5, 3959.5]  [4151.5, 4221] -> -2.3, 56.1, 86.8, 77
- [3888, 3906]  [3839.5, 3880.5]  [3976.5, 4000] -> 0.6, 55.4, 79.9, 62.5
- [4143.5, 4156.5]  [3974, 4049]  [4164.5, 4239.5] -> 1.0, 82.7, 87.3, 86.1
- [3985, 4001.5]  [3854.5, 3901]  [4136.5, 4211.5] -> -4.2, 55.6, 85.3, 67.1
